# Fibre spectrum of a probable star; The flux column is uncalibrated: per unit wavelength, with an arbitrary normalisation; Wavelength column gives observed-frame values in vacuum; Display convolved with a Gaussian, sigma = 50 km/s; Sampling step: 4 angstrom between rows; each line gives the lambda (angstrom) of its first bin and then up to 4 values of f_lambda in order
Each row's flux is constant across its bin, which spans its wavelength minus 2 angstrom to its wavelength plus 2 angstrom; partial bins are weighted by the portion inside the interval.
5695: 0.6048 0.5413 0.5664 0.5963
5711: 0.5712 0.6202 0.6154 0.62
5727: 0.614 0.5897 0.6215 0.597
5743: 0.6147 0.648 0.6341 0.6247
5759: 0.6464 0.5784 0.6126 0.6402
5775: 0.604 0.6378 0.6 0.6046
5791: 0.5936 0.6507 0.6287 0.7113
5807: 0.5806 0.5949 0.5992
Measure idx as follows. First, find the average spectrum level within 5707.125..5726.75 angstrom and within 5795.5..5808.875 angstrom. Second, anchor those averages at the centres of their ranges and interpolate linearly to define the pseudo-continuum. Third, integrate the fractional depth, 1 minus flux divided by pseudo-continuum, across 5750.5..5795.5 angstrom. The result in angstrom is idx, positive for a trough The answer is 0.9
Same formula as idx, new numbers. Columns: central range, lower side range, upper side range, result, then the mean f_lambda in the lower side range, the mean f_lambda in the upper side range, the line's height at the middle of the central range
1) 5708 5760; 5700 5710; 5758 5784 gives -1.9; 0.576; 0.617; 0.594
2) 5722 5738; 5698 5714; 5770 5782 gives -0.5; 0.574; 0.624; 0.591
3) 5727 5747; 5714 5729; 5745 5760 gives 0.5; 0.617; 0.638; 0.627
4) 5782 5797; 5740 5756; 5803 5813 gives 0.1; 0.629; 0.612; 0.617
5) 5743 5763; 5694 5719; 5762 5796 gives -0.9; 0.585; 0.613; 0.603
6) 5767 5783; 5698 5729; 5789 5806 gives 0.2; 0.595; 0.642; 0.63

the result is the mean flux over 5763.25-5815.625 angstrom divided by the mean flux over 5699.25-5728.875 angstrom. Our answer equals 1.0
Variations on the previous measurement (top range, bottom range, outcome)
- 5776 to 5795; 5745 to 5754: 0.96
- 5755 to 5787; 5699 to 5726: 1.04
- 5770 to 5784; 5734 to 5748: 1.00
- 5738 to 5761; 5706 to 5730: 1.04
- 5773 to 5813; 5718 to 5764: 1.00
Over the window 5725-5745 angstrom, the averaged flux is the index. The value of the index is 0.607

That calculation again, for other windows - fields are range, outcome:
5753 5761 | 0.636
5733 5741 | 0.609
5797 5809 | 0.64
